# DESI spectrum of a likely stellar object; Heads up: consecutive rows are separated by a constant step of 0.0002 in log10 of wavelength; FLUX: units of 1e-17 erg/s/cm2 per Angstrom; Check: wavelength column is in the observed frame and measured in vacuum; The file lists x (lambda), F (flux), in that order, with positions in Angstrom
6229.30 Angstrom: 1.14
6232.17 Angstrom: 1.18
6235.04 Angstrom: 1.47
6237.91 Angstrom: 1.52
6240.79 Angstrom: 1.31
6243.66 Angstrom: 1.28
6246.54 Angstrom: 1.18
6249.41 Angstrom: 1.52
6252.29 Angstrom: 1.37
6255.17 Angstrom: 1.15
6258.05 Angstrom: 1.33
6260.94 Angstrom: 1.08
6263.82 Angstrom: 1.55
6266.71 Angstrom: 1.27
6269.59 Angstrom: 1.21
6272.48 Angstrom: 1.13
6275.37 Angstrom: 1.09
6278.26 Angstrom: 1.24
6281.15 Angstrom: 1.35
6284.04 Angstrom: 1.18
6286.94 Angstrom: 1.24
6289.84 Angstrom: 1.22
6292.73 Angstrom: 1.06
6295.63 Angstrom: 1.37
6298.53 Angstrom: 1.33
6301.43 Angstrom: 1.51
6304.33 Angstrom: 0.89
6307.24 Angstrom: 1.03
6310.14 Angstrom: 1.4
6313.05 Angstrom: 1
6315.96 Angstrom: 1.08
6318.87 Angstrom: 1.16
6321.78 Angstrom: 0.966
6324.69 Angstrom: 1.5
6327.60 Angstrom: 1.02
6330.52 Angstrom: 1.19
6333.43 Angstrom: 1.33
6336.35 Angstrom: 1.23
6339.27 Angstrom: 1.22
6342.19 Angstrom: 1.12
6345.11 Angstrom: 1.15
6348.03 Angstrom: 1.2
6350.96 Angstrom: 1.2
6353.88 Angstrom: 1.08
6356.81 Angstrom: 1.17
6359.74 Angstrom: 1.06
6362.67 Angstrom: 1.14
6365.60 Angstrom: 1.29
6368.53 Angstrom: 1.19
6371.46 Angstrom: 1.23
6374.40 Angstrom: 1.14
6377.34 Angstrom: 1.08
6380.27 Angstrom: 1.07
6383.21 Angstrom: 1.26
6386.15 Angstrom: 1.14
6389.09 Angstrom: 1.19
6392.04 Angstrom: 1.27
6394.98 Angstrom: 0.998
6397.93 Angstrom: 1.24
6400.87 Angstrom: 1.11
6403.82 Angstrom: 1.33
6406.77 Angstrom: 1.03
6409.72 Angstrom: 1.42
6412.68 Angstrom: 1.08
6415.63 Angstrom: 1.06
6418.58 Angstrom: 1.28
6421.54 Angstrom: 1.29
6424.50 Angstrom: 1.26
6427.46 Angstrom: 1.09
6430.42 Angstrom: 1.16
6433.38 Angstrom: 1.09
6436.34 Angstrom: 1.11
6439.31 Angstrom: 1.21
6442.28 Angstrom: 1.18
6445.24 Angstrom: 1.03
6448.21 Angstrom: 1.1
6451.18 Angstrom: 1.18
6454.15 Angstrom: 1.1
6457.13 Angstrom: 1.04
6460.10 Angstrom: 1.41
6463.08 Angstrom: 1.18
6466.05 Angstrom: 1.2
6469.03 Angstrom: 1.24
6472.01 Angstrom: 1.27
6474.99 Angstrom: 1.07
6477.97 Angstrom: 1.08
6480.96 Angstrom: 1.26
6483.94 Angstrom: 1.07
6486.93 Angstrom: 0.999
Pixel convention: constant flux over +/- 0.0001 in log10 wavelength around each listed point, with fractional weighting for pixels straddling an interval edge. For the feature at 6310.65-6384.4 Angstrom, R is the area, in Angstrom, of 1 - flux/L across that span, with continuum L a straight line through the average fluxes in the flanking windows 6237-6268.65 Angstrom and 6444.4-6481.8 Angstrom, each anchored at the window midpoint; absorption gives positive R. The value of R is 4.97 Angstrom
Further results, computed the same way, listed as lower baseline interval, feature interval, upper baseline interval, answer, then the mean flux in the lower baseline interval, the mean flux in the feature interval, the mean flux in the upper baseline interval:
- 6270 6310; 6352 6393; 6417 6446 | 0.8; 1.21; 1.16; 1.17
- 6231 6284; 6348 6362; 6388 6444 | 1.0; 1.29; 1.14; 1.18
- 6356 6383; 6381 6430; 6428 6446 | -1.9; 1.16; 1.19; 1.13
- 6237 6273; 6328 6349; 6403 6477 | 0.8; 1.3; 1.2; 1.17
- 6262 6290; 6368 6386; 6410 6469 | 0.6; 1.25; 1.16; 1.17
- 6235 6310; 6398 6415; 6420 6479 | 0.0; 1.26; 1.19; 1.17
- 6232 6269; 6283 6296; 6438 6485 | 0.9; 1.33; 1.2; 1.16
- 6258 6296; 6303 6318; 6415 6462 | 1.6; 1.23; 1.08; 1.16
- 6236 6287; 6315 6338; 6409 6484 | 1.0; 1.28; 1.19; 1.17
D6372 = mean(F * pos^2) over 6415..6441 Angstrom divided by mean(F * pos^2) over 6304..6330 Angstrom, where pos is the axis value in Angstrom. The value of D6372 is 1.1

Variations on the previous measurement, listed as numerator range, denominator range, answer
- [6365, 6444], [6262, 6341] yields 1.00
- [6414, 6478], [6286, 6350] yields 1.02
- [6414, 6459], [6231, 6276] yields 0.94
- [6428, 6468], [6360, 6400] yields 1.01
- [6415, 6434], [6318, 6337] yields 1.02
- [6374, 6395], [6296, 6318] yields 1.00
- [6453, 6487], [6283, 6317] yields 1.03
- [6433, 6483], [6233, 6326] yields 0.99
